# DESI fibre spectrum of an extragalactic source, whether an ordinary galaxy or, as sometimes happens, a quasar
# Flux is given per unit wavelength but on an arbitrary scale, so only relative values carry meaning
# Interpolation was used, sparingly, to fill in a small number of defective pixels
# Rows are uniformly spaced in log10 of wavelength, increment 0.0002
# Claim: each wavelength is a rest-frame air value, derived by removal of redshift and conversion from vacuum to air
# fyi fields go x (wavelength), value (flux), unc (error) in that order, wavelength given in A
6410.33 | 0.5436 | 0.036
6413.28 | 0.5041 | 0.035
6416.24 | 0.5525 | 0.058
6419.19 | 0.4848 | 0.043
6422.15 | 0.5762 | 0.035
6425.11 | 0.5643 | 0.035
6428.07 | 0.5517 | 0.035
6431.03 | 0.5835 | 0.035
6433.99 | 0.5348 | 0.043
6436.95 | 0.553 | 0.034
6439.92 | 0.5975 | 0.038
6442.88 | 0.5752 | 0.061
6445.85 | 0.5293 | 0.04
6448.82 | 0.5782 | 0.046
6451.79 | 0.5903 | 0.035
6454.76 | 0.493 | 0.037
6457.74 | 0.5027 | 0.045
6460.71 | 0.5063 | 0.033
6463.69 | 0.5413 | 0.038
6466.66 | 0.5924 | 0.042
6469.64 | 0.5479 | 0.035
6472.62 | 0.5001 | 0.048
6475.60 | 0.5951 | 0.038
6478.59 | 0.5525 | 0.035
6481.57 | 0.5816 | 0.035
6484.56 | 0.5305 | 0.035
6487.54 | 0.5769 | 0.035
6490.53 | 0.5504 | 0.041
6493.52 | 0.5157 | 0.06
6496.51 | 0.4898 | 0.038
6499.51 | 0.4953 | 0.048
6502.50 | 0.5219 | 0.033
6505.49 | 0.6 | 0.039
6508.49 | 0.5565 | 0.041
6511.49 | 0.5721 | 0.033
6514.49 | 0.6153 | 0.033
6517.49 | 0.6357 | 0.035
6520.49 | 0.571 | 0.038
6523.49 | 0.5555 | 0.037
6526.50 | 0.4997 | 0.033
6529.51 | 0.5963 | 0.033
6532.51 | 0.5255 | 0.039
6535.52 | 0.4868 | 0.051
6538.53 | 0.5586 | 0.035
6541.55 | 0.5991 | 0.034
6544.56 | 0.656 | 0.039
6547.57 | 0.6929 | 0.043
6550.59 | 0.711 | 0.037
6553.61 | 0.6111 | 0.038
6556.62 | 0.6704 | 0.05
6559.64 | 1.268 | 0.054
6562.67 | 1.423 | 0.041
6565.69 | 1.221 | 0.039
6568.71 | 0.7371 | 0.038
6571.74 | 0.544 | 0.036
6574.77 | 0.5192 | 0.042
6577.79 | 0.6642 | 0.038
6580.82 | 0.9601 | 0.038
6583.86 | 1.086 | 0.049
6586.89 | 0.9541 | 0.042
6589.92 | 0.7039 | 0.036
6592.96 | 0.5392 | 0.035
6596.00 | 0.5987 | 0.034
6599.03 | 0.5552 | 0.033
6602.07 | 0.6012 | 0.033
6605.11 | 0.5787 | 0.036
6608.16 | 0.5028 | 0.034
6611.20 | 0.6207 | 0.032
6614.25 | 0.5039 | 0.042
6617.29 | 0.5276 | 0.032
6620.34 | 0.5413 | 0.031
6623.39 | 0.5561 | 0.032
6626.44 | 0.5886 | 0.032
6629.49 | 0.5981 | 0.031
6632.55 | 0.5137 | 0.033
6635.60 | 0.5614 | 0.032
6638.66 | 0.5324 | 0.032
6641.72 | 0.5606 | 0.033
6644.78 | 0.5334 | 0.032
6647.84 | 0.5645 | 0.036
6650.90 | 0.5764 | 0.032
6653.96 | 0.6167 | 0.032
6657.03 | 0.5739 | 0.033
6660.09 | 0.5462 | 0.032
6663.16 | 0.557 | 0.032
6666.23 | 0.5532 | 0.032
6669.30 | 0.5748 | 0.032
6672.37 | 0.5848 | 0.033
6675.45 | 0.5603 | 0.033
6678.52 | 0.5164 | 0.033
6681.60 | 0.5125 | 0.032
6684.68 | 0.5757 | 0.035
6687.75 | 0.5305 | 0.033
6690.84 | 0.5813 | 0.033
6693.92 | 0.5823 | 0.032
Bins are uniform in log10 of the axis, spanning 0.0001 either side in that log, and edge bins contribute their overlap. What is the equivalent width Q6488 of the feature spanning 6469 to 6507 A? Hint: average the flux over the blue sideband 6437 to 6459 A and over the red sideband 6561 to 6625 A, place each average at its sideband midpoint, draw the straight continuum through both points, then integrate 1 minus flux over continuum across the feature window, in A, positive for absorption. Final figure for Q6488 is 3.4 A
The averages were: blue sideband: 0.553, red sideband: 0.712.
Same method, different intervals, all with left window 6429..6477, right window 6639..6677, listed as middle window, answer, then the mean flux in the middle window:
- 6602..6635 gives 0.4 A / 0.556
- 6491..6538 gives 0.5 A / 0.549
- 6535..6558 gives -2.9 A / 0.629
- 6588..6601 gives -1.1 A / 0.611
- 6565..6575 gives -3.4 A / 0.747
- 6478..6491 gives -0.1 A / 0.56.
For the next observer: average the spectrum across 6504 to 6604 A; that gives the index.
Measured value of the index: 0.699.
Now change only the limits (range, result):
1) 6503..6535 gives 0.569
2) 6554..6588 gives 0.903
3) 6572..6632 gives 0.638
